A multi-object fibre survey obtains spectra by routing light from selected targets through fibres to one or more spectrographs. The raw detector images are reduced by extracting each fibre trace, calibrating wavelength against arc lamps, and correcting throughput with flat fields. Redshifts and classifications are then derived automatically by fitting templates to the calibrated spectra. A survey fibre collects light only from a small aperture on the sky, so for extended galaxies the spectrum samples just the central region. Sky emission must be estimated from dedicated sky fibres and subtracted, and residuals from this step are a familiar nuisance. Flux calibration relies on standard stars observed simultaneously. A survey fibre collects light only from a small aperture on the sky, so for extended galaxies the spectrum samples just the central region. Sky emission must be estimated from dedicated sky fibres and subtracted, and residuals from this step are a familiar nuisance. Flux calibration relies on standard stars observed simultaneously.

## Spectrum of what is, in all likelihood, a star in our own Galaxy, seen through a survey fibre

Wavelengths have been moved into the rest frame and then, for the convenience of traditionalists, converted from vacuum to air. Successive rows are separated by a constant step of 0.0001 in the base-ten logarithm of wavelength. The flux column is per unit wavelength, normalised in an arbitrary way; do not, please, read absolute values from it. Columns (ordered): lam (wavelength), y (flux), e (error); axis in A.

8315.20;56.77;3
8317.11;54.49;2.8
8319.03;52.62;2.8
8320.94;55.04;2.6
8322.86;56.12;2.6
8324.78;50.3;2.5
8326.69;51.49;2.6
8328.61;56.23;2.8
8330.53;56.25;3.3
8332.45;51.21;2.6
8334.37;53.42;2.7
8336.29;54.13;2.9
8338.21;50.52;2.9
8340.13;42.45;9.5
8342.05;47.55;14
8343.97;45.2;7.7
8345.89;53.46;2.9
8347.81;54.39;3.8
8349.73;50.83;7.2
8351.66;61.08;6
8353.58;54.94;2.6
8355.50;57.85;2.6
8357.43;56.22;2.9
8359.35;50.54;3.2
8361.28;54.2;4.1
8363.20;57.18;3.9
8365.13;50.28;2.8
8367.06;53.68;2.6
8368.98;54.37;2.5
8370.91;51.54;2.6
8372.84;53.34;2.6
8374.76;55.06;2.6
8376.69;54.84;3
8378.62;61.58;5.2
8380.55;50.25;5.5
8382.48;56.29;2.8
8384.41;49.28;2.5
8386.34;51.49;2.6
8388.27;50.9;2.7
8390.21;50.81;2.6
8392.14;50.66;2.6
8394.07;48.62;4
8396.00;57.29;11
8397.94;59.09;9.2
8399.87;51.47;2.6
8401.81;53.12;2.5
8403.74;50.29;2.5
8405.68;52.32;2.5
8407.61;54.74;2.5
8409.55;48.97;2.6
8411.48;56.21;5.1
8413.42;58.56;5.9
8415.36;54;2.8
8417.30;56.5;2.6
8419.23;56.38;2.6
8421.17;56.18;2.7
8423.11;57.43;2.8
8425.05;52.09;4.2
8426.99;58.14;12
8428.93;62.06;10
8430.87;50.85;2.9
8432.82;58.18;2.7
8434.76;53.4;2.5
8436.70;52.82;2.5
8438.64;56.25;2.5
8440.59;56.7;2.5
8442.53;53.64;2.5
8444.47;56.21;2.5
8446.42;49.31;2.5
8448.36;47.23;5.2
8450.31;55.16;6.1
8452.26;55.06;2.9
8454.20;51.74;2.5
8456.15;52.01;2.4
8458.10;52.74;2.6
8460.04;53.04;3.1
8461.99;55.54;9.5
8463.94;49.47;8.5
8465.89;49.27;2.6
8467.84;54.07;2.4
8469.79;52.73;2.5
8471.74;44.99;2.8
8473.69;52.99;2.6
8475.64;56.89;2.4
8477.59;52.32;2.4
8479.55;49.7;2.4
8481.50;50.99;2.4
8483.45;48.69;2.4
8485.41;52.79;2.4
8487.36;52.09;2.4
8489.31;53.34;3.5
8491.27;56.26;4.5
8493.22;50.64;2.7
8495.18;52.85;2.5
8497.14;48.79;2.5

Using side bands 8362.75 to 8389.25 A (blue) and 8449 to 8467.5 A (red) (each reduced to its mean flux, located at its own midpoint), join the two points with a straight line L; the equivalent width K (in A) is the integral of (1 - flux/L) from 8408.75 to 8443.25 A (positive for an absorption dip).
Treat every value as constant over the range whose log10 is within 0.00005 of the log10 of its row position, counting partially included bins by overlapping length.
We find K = -1.7 A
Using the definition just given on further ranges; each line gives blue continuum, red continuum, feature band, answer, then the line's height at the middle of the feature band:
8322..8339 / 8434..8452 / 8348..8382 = -0.79 A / 53.3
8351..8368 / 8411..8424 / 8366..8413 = 2.13 A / 55.8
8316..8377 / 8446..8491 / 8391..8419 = -0.64 A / 52.6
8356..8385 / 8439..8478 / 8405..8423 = -0.58 A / 53.3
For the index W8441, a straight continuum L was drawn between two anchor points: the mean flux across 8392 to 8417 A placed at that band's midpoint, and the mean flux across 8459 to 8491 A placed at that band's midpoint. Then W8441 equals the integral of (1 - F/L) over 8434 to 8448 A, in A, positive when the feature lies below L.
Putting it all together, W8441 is -0.3 A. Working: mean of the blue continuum 53.7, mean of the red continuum 51.9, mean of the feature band 53.8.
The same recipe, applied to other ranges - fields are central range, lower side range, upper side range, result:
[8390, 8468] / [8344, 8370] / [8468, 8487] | -1.9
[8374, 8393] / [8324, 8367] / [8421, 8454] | 0.1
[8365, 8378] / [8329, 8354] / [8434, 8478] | -0.4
